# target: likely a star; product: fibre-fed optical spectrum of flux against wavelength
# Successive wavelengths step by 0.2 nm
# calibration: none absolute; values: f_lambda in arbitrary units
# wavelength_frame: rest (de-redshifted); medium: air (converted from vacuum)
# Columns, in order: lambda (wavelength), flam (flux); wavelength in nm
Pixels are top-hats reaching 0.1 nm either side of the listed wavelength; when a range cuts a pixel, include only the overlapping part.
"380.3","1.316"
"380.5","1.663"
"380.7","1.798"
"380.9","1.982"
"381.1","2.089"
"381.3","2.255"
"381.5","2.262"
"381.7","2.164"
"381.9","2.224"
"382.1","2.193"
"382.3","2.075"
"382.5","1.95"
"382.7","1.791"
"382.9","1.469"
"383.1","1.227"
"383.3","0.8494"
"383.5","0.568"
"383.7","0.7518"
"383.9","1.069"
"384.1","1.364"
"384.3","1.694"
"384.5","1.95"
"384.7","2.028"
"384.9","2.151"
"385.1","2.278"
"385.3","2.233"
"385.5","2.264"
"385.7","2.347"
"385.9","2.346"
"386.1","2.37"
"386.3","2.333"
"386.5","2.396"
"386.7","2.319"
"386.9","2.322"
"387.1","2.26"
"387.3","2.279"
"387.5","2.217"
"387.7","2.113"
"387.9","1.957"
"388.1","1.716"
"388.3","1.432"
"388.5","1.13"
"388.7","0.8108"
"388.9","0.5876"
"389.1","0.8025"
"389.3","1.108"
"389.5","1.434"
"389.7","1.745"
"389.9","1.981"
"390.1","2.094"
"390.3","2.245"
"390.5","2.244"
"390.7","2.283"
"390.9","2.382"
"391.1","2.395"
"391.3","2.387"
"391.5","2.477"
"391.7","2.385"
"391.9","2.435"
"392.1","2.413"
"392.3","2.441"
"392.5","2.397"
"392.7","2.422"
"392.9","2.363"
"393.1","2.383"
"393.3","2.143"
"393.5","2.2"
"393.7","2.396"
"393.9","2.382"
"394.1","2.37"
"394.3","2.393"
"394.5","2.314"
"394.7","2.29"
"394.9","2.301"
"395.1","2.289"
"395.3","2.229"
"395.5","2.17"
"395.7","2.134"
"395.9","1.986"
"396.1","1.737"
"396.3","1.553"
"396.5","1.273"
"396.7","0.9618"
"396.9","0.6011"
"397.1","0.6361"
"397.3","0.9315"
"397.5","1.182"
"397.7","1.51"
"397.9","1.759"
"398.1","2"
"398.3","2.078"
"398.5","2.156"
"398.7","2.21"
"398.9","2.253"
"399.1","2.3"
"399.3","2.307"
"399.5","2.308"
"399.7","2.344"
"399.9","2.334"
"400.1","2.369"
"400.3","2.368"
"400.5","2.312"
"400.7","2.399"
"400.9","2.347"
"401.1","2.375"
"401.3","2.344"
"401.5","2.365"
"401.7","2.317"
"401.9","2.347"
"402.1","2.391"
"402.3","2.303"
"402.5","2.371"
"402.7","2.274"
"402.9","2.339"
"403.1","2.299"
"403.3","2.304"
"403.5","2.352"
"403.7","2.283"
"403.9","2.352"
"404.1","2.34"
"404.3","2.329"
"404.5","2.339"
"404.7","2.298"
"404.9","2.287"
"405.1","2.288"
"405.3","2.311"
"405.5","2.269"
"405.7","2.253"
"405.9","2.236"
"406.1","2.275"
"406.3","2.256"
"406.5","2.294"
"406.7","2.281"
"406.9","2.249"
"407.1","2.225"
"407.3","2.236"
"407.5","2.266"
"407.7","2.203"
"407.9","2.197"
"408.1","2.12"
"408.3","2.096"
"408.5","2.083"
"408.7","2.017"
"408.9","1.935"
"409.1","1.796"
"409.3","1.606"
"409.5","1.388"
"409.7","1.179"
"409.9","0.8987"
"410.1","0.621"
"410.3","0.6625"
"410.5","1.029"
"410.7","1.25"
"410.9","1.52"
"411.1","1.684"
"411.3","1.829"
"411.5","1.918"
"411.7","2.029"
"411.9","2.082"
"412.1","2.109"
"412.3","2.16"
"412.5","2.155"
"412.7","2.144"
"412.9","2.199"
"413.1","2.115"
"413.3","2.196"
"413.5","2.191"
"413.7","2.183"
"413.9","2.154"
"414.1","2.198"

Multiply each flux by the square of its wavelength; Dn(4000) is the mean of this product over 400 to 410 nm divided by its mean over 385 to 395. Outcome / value 1.12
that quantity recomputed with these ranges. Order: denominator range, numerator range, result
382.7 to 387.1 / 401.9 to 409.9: 1.31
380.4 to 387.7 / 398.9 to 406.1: 1.32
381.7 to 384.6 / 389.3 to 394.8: 1.54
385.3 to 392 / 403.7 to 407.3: 1.25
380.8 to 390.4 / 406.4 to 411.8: 1.09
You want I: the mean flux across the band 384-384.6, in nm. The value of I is 1.67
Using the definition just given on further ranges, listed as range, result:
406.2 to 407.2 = 2.26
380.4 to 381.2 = 1.88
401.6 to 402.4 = 2.34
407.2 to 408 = 2.23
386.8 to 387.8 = 2.24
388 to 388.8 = 1.27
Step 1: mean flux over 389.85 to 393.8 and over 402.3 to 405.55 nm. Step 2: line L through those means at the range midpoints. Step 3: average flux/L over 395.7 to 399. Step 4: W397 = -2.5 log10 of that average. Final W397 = 0.43 mag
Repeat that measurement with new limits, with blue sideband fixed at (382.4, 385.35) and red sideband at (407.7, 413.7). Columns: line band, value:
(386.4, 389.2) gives -0.10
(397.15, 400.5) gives -0.20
